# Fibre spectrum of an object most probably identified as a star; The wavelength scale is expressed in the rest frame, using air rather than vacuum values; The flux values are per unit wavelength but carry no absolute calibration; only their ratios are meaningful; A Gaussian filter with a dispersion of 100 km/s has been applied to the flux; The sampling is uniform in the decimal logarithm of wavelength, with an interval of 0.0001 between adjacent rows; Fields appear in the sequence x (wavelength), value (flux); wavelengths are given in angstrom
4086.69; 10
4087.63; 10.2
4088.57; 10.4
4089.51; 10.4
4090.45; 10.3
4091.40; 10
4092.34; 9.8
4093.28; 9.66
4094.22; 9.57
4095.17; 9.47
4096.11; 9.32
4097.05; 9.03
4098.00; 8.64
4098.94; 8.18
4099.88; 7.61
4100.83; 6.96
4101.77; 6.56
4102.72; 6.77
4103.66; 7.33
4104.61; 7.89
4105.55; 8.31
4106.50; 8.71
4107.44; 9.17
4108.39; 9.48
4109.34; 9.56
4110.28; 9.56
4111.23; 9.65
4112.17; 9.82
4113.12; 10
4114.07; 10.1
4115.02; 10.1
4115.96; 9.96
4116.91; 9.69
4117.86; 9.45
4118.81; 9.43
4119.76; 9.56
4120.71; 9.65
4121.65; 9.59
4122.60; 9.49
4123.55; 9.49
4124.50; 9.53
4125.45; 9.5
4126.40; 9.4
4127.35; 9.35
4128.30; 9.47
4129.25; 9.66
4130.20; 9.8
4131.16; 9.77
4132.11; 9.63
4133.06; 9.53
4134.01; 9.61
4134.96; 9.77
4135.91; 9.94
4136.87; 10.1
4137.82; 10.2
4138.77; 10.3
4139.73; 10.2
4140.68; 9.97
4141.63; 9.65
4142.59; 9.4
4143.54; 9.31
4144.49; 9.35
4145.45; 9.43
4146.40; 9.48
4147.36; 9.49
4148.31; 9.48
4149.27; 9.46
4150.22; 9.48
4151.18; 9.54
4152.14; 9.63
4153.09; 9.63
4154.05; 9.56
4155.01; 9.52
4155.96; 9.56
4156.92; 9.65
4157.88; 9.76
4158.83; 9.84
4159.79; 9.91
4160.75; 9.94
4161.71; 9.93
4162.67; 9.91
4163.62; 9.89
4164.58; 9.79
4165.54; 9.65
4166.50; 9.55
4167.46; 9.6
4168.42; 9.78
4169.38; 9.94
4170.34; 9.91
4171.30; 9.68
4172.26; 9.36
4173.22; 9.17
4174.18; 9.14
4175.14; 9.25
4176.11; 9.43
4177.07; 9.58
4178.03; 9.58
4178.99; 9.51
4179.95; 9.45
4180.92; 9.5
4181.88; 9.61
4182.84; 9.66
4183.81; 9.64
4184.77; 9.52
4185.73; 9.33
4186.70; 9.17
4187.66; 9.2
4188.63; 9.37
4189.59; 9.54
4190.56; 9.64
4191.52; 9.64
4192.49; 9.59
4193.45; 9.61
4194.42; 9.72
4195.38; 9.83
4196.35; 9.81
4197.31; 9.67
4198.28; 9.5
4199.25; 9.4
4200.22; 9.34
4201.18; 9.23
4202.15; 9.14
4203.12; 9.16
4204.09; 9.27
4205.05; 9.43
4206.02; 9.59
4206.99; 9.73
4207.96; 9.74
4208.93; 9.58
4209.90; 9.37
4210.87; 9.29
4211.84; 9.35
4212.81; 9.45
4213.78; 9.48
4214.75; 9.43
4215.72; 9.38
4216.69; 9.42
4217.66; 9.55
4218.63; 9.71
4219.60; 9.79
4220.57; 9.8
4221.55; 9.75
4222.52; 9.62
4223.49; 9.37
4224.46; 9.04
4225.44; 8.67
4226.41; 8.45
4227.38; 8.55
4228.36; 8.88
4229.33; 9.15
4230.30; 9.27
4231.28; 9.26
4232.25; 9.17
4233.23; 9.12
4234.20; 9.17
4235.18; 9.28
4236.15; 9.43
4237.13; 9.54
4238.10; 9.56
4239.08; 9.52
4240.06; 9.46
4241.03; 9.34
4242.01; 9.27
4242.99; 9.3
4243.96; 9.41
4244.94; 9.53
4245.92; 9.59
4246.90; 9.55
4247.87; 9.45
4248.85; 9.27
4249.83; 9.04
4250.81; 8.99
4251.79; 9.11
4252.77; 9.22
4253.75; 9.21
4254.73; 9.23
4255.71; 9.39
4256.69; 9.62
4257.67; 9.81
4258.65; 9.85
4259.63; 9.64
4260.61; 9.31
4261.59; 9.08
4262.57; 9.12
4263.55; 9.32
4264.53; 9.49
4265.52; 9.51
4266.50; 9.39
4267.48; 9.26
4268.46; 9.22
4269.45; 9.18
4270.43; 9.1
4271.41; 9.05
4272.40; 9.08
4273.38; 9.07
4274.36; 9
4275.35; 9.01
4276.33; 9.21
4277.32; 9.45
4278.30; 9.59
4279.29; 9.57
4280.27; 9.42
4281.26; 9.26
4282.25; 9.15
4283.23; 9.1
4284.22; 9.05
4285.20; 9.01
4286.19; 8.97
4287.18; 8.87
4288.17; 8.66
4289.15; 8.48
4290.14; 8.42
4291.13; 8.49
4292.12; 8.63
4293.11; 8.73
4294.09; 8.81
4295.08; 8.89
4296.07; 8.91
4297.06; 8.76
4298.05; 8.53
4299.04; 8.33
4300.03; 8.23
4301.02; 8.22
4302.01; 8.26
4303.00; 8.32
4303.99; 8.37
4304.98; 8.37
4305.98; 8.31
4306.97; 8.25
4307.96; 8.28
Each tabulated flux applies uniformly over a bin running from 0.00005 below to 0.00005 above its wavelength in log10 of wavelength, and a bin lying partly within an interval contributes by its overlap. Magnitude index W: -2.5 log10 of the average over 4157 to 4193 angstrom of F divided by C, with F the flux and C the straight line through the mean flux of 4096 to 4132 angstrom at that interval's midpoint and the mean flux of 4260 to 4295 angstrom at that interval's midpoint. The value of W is -0.06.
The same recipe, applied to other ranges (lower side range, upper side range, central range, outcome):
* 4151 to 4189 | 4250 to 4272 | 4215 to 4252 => 0.01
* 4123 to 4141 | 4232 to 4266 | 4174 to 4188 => 0.02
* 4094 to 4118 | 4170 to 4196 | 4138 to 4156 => -0.05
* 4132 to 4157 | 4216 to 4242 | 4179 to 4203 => 0.00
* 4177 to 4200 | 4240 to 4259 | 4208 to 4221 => -0.01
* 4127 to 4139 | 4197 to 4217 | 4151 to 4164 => -0.01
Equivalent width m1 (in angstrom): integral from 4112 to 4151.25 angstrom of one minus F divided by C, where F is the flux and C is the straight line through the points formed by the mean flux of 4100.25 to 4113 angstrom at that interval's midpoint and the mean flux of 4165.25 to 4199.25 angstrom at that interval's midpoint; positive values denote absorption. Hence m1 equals -3.7 angstrom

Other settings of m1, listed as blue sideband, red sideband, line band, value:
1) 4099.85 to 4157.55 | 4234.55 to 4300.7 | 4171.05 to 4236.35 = -1.0 angstrom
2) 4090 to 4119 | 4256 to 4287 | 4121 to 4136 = -0.9 angstrom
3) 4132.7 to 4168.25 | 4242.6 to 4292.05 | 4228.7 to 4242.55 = 0.0 angstrom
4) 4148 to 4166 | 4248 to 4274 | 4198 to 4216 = 0.2 angstrom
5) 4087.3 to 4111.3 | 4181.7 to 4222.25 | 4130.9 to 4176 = -2.1 angstrom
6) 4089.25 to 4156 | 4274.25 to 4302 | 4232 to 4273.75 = -1.7 angstrom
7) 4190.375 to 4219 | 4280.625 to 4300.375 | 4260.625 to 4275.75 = -0.4 angstrom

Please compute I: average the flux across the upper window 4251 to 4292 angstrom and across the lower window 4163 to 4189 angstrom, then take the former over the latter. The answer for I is 1.0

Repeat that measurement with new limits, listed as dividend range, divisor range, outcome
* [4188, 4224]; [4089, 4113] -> 1.07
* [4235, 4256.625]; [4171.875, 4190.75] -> 0.99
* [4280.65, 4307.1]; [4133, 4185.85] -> 0.90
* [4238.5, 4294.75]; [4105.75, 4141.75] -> 0.95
